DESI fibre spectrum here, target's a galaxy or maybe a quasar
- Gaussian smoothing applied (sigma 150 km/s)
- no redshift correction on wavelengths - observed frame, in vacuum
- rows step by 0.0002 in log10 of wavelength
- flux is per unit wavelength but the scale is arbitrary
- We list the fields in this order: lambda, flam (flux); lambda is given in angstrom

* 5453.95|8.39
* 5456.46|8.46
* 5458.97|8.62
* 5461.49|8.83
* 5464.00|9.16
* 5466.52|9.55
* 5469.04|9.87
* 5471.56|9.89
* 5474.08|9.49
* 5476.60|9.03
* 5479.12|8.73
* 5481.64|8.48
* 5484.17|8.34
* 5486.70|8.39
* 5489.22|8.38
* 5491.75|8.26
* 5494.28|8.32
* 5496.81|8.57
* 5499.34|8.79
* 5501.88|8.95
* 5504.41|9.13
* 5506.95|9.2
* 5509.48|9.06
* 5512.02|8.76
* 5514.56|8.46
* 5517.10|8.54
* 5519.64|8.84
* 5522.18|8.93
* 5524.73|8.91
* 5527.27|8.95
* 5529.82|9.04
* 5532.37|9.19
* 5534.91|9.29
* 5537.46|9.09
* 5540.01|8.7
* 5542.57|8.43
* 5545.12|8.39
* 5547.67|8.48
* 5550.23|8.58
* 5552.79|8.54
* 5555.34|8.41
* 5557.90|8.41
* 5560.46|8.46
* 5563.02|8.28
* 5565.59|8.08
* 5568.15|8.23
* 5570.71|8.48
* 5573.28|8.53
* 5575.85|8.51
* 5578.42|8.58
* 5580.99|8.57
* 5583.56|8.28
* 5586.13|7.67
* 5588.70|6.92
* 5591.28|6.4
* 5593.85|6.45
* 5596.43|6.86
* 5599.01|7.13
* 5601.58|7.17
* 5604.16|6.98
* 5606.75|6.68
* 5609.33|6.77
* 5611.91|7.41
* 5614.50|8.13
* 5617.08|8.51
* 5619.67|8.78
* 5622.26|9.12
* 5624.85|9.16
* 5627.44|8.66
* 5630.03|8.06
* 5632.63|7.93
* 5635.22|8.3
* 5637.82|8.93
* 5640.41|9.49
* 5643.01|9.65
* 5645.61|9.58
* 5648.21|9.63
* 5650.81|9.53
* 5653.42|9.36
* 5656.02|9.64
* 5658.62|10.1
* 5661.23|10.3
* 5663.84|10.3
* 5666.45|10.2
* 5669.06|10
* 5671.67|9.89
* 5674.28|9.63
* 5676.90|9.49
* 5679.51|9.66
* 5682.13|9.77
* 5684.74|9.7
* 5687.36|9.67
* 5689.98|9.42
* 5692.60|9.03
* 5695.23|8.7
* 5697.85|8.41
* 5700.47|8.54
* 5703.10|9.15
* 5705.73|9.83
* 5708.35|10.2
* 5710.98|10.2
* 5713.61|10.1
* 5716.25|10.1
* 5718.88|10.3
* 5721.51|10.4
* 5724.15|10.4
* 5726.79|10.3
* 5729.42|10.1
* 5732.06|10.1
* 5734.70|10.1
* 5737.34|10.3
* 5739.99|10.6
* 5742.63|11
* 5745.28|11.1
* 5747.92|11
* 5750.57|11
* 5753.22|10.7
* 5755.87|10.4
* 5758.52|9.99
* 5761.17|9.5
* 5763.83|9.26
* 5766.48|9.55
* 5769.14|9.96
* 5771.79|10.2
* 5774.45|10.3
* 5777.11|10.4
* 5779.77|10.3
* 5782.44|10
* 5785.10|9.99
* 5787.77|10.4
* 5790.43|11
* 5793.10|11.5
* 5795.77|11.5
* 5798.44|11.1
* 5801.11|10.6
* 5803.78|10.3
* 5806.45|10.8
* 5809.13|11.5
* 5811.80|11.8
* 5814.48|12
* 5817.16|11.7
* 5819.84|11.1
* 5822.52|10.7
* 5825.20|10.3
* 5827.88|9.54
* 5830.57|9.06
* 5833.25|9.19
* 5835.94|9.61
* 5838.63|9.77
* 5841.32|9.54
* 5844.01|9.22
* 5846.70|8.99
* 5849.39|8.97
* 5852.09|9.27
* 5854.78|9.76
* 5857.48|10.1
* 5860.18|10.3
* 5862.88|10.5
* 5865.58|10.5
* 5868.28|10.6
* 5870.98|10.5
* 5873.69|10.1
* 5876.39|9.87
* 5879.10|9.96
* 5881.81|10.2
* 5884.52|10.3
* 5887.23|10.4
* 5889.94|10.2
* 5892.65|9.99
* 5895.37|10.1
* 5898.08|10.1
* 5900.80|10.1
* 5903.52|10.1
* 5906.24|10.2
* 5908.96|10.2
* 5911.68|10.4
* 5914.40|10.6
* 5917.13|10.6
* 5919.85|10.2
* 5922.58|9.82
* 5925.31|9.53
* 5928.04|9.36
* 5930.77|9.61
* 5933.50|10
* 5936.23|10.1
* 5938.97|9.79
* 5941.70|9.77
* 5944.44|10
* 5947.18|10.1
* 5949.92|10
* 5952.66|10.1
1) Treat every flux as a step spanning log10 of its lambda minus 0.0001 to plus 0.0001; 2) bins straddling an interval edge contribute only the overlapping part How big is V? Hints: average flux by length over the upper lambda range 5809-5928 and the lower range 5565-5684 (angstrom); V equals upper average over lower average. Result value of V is 1.2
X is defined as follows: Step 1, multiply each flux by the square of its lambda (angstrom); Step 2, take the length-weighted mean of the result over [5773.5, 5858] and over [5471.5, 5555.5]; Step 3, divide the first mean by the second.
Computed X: 1.31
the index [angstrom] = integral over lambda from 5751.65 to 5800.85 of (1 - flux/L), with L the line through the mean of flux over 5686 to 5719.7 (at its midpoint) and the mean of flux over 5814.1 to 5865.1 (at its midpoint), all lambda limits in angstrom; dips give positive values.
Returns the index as -3.0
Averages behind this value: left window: 9.5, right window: 9.95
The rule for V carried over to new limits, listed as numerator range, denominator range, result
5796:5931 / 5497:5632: 1.23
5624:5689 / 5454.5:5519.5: 1.07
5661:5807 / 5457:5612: 1.20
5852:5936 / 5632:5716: 1.06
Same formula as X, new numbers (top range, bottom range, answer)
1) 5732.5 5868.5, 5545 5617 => 1.42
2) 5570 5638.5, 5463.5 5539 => 0.92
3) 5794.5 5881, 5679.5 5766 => 1.07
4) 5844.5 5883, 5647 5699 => 1.11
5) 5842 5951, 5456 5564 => 1.30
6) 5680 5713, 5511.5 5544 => 1.13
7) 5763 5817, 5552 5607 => 1.47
